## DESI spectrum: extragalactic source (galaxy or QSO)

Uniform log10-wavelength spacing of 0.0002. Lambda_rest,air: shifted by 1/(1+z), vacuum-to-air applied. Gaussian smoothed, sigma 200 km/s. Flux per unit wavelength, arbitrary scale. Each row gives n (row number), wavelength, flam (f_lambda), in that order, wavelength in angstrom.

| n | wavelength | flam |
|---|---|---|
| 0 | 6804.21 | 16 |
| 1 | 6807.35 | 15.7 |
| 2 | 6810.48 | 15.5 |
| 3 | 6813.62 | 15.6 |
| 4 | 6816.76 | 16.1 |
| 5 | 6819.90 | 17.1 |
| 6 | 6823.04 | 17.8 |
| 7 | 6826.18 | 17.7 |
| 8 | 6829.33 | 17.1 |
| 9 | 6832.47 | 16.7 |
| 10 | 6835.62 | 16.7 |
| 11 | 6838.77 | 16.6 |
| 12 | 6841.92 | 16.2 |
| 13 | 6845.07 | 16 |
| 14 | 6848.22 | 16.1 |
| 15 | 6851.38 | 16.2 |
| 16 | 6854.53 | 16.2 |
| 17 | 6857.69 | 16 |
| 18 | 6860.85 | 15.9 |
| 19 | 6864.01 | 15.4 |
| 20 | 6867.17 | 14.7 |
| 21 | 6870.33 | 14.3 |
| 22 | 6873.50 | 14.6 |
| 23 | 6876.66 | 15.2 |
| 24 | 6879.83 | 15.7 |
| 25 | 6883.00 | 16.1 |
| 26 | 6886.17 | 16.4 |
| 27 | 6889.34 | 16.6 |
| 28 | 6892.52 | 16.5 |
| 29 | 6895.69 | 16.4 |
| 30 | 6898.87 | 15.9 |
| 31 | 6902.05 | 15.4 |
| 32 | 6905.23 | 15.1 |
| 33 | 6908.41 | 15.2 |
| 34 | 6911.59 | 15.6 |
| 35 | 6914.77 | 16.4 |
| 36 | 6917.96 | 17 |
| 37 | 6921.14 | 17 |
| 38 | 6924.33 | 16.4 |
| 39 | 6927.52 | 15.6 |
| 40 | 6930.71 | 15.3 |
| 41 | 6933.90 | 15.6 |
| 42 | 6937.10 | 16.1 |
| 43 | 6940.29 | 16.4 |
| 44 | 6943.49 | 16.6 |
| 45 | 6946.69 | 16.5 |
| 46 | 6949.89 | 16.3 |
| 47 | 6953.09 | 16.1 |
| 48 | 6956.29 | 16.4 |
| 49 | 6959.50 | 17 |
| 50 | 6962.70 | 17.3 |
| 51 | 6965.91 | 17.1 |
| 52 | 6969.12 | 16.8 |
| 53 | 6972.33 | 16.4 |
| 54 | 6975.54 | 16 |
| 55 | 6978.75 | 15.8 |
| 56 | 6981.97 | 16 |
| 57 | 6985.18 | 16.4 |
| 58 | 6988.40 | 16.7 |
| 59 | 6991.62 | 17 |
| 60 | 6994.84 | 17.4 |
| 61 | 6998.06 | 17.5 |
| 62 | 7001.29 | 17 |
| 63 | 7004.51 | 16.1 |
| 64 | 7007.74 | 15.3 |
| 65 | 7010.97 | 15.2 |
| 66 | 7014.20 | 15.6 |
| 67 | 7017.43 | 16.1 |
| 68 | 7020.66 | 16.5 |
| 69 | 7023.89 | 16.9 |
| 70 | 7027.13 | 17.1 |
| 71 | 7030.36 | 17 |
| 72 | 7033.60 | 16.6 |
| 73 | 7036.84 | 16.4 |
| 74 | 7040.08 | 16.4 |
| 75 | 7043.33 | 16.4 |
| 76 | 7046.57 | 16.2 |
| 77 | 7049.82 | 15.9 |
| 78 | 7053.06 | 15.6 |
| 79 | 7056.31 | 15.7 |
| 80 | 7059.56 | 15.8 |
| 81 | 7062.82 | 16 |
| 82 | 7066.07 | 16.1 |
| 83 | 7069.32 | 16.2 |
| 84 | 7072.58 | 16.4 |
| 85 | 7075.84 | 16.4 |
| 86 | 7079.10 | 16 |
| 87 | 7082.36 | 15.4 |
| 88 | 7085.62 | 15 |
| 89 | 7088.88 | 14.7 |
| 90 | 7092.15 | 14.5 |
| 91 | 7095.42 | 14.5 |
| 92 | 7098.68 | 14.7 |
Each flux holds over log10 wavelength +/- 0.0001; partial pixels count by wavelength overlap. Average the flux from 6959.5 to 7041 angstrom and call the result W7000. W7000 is 16.5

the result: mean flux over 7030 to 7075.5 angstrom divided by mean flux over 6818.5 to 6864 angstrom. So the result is 0.98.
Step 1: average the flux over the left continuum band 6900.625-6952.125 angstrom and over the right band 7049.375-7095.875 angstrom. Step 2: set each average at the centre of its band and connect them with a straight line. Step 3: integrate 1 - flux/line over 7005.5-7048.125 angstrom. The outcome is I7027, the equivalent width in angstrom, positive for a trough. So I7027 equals -1.4 angstrom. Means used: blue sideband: 16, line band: 16.3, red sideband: 15.6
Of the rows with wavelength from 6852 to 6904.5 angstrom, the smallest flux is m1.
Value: 14.3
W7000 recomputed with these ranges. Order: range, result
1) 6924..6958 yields 16.1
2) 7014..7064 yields 16.3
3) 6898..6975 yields 16.2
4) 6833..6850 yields 16.3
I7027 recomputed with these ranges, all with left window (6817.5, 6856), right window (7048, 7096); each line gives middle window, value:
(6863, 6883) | 1.78 angstrom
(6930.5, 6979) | -0.72 angstrom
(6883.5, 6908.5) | 0.67 angstrom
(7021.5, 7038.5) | -1.03 angstrom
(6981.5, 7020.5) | -1.02 angstrom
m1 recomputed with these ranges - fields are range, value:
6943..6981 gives 15.8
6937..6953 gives 16.1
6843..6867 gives 15.4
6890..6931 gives 15.1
